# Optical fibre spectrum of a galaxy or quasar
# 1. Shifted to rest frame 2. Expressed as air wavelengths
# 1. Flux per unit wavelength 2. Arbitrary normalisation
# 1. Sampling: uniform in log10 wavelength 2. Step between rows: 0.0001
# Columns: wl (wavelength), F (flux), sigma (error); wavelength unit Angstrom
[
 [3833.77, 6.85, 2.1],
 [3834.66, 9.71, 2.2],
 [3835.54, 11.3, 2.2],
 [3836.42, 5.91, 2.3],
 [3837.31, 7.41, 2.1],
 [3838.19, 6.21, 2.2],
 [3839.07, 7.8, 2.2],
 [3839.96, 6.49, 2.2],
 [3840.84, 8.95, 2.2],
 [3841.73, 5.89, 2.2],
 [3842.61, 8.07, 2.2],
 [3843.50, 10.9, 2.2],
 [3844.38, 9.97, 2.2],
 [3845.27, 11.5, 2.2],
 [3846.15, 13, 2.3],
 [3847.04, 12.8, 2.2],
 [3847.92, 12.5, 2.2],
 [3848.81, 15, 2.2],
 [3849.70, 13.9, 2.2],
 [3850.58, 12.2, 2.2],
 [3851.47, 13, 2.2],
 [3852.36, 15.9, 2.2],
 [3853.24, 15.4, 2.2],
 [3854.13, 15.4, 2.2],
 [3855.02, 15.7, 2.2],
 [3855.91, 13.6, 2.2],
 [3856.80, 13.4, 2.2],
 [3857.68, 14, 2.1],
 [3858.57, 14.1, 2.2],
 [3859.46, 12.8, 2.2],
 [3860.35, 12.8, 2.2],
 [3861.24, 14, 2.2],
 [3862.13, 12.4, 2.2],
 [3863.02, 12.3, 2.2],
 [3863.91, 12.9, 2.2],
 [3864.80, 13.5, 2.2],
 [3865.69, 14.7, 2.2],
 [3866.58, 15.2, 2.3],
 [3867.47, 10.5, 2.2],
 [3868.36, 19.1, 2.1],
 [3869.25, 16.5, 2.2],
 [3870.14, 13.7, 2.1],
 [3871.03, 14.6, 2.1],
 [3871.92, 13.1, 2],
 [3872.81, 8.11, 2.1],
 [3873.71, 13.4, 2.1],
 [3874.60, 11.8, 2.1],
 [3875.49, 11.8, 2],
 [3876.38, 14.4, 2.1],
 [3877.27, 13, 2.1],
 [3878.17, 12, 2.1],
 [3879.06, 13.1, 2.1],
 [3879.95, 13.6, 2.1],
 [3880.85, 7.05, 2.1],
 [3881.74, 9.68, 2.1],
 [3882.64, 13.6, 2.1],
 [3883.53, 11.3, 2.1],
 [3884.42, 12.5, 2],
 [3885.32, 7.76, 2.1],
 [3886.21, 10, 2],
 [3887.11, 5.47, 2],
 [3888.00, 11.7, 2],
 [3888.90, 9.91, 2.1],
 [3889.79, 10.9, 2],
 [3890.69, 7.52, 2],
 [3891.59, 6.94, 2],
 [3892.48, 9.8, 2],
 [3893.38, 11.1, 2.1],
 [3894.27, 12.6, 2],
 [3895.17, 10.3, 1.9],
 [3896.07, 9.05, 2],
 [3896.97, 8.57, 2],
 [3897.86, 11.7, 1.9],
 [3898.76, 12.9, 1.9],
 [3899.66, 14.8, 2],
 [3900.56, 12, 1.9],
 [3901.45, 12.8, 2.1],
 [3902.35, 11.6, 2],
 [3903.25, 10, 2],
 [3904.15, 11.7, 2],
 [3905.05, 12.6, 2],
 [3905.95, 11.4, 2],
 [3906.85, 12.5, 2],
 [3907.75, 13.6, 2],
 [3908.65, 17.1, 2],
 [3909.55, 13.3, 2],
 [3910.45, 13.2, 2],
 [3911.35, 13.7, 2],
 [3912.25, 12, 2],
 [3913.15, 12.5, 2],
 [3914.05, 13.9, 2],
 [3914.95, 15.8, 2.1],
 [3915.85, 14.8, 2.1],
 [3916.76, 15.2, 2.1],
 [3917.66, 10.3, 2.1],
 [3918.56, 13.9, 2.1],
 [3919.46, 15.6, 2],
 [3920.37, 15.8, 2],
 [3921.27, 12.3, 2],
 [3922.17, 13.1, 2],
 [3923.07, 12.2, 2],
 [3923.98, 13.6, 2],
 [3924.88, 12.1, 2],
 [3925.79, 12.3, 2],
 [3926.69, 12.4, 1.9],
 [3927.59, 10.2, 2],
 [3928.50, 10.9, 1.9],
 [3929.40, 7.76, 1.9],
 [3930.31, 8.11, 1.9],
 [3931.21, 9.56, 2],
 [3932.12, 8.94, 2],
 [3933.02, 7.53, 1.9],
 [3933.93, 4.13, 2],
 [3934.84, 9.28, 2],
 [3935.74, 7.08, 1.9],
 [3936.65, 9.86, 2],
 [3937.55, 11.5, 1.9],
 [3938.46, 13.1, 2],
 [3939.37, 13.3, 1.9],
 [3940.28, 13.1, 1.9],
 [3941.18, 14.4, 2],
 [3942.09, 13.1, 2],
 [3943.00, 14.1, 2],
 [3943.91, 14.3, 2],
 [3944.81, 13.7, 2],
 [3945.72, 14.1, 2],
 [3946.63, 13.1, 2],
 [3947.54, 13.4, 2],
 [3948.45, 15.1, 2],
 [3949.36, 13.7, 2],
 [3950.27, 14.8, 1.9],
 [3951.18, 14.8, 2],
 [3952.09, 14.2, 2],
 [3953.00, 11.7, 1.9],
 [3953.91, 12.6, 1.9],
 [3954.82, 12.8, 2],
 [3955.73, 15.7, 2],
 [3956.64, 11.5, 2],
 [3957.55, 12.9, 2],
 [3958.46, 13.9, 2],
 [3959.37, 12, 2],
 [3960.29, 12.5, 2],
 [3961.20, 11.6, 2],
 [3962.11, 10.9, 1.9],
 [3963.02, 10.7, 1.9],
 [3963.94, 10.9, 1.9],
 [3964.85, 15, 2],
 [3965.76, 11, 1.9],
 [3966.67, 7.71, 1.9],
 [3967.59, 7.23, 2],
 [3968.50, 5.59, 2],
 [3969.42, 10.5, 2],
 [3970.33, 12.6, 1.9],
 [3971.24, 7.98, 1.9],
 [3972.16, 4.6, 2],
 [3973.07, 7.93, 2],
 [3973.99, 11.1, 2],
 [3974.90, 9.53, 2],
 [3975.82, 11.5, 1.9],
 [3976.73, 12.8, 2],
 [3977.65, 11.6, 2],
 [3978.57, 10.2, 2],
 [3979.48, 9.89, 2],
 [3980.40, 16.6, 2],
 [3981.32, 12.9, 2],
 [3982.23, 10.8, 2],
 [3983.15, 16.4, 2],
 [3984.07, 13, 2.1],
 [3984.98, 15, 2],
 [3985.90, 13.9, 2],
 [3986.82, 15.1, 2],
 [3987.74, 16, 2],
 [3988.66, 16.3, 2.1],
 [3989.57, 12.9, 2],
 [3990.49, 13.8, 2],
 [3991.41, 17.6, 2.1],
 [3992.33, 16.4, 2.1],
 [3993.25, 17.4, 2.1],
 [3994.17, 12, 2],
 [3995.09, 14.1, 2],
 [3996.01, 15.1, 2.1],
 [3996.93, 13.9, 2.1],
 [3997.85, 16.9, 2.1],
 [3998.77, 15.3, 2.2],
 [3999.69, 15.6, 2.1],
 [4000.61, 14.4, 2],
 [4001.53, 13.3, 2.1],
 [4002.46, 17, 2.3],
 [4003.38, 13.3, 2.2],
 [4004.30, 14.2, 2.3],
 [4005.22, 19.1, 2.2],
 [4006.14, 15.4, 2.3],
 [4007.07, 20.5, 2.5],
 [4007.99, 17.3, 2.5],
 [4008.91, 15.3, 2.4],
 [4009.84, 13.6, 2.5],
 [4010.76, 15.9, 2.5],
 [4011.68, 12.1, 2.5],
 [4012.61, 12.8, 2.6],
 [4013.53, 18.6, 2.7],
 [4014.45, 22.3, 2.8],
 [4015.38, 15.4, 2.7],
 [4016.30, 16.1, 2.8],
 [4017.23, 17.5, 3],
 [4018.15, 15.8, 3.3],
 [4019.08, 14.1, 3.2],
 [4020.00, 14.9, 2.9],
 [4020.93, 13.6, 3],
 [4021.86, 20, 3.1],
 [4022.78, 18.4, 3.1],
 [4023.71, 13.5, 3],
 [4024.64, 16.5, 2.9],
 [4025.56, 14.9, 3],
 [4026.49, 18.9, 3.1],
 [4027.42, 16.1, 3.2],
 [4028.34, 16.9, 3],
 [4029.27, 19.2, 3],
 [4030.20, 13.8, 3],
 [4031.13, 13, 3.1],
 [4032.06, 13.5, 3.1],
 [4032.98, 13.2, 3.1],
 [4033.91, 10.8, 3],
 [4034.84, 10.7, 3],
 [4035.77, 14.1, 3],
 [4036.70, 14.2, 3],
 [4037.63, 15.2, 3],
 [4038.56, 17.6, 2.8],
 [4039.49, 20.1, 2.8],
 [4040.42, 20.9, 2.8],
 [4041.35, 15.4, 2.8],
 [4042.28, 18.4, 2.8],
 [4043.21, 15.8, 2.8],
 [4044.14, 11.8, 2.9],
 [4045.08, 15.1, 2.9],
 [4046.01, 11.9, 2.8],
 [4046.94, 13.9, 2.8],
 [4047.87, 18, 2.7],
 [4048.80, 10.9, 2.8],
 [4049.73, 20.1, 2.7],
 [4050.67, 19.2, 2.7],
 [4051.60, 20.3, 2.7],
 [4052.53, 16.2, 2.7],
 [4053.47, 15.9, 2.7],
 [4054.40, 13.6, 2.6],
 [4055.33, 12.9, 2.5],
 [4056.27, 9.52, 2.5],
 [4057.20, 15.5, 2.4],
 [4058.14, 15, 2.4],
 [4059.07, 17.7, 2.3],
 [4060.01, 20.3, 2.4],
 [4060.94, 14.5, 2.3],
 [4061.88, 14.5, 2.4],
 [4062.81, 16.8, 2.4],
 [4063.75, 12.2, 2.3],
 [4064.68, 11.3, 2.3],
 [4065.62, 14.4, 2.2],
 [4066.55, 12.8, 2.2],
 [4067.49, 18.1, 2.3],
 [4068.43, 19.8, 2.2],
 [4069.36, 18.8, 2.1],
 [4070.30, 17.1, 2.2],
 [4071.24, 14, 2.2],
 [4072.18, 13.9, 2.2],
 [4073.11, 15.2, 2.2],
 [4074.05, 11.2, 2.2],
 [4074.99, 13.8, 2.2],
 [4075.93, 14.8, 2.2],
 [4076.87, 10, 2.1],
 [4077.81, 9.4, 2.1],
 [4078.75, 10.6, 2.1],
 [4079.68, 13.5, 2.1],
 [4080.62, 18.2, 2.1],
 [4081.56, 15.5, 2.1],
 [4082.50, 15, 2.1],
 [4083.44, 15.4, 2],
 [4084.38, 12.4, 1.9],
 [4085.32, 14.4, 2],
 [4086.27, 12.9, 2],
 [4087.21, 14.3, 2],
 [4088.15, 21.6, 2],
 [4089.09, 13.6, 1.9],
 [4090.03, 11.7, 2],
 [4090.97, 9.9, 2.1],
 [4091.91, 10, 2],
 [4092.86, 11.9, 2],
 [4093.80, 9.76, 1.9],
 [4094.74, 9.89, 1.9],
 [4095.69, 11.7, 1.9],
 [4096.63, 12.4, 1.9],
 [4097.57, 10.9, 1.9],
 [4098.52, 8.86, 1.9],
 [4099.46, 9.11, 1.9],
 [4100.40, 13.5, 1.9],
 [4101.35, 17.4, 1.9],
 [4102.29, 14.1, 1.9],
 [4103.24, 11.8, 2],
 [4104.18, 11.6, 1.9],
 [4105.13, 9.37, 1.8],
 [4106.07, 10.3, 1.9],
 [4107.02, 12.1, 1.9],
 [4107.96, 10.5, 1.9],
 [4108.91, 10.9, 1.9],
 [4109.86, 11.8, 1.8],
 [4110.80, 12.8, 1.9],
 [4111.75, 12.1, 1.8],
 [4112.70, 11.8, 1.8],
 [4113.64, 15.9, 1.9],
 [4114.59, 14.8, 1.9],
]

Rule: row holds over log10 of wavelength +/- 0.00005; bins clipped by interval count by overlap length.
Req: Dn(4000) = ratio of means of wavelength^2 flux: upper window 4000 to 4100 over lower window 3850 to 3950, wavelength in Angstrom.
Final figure 1.30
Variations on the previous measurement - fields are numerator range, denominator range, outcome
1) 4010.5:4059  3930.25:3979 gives 1.42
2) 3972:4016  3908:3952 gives 1.19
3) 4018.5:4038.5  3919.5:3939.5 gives 1.48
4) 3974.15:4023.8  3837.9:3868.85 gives 1.29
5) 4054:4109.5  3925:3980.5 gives 1.26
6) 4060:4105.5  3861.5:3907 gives 1.27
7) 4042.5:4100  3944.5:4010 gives 1.11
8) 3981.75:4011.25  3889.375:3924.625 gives 1.29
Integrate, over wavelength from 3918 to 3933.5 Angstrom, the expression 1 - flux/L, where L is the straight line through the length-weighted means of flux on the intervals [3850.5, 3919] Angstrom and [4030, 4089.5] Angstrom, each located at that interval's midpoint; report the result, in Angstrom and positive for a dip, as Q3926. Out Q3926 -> 1.8 Angstrom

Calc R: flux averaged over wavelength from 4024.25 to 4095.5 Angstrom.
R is 14.7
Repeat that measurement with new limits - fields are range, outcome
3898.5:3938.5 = 12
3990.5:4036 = 15.5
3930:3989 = 11.9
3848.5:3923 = 12.6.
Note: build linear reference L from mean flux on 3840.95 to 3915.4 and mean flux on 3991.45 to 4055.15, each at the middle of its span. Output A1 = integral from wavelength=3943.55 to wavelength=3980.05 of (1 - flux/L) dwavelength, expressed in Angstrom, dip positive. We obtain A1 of 6.46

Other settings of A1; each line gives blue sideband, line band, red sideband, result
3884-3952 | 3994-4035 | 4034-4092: -4.84 Angstrom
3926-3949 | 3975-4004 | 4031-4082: -2.83 Angstrom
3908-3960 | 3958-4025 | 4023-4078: 0.49 Angstrom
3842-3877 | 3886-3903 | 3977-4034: 3.97 Angstrom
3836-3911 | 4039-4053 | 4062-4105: -3.61 Angstrom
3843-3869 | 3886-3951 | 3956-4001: 5.70 Angstrom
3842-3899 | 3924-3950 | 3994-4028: 4.52 Angstrom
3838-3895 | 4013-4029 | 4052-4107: -4.29 Angstrom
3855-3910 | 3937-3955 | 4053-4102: -1.23 Angstrom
